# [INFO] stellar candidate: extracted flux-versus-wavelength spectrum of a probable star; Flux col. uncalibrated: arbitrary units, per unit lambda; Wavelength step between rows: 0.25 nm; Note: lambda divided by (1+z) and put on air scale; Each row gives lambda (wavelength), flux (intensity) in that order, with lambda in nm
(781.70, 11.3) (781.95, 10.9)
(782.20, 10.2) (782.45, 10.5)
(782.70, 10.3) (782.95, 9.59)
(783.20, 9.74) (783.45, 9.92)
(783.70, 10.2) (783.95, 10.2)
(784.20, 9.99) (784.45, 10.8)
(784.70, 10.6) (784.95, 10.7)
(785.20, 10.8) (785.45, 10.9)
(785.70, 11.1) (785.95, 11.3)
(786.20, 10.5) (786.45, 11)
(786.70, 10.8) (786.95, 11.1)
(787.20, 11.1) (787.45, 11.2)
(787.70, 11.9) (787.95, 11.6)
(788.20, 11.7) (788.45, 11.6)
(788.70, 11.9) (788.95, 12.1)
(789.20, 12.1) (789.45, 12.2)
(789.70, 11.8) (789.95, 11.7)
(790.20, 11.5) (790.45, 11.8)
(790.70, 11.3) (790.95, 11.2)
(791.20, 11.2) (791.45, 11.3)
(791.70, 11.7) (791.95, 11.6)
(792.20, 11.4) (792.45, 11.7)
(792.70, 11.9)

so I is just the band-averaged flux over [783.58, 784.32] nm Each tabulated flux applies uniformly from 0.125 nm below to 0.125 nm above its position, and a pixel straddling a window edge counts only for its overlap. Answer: 10.1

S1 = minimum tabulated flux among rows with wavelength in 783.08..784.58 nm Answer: 9.74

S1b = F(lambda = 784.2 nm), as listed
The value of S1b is 9.99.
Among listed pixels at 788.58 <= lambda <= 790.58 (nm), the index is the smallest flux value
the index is 11.5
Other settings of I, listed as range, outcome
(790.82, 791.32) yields 11.2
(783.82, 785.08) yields 10.5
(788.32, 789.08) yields 11.9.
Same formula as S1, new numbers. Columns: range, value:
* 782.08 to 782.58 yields 10.2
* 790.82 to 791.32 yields 11.2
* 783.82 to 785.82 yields 9.99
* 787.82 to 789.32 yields 11.6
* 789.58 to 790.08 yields 11.7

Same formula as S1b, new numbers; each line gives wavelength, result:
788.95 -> 12.1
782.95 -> 9.59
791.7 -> 11.7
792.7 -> 11.9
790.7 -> 11.3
